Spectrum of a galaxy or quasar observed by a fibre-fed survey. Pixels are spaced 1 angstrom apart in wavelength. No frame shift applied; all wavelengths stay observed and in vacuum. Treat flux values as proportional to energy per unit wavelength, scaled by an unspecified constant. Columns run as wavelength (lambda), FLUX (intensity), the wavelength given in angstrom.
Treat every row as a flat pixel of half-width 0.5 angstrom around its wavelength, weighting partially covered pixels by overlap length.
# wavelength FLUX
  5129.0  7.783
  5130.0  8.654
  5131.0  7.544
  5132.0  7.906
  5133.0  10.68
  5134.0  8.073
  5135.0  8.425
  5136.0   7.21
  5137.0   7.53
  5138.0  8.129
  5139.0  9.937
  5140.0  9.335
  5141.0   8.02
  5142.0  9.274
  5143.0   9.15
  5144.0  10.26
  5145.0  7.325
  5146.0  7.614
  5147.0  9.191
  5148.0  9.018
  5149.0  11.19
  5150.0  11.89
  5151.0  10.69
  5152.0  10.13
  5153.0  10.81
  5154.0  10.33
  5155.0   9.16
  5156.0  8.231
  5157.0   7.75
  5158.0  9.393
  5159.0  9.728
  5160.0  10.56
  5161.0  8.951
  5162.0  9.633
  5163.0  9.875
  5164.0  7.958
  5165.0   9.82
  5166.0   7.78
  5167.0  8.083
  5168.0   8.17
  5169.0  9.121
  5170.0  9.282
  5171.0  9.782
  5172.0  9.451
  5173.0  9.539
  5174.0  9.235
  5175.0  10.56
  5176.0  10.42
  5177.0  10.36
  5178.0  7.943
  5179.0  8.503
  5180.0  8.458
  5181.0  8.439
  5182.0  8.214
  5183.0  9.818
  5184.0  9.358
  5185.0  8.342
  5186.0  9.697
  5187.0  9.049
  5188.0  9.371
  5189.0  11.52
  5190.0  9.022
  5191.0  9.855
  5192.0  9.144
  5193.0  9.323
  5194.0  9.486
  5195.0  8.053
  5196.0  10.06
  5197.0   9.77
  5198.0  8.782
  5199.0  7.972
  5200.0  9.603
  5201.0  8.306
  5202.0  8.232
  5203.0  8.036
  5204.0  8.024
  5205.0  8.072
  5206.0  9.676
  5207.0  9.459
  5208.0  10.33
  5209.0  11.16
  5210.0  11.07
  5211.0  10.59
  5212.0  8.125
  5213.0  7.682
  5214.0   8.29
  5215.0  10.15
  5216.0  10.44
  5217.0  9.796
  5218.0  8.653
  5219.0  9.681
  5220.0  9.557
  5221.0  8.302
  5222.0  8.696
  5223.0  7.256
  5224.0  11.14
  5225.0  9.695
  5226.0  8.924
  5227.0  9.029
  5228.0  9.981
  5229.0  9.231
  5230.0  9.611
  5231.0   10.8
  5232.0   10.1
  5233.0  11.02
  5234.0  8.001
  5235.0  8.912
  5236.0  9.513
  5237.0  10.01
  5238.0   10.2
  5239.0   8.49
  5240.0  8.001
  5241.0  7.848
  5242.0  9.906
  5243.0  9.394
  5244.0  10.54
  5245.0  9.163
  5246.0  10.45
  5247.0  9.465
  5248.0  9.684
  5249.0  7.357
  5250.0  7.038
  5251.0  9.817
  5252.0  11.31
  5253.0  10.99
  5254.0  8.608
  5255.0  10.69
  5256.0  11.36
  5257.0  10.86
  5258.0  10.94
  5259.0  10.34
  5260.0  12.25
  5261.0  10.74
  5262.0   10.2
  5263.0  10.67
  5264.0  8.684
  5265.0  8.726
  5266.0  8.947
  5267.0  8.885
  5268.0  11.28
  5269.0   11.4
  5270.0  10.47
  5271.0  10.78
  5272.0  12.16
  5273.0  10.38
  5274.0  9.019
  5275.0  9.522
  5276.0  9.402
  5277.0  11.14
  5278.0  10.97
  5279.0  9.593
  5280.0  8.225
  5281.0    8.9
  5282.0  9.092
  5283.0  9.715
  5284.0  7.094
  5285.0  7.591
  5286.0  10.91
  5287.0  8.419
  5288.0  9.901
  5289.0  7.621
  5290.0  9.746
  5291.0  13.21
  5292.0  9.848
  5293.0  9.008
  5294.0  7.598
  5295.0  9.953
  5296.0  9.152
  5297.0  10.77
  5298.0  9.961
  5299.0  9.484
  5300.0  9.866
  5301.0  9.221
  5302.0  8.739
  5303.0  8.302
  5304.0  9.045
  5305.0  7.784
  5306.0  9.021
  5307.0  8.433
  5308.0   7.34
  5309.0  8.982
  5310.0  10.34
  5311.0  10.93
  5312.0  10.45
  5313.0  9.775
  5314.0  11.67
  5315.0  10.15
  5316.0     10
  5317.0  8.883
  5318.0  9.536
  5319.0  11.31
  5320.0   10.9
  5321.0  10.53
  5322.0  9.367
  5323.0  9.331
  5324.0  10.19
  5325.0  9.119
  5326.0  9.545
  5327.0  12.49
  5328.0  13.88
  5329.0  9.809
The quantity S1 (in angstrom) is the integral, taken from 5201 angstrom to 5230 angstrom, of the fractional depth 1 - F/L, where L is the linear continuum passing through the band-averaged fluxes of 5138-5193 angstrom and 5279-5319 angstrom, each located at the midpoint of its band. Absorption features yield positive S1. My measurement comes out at 0.3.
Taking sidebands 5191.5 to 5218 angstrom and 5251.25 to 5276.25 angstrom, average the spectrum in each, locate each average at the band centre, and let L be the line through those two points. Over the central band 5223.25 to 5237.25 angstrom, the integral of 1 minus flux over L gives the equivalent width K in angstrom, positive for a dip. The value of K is 0.1 angstrom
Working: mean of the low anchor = 9.21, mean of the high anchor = 10.3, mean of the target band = 9.66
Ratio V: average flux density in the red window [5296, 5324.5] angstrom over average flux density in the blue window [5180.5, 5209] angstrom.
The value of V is 1.1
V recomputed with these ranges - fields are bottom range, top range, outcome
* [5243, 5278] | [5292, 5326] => 0.95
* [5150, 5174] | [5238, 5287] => 1.04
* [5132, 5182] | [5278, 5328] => 1.05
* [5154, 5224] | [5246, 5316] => 1.06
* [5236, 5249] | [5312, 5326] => 1.07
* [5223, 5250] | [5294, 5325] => 1.02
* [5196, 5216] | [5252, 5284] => 1.10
